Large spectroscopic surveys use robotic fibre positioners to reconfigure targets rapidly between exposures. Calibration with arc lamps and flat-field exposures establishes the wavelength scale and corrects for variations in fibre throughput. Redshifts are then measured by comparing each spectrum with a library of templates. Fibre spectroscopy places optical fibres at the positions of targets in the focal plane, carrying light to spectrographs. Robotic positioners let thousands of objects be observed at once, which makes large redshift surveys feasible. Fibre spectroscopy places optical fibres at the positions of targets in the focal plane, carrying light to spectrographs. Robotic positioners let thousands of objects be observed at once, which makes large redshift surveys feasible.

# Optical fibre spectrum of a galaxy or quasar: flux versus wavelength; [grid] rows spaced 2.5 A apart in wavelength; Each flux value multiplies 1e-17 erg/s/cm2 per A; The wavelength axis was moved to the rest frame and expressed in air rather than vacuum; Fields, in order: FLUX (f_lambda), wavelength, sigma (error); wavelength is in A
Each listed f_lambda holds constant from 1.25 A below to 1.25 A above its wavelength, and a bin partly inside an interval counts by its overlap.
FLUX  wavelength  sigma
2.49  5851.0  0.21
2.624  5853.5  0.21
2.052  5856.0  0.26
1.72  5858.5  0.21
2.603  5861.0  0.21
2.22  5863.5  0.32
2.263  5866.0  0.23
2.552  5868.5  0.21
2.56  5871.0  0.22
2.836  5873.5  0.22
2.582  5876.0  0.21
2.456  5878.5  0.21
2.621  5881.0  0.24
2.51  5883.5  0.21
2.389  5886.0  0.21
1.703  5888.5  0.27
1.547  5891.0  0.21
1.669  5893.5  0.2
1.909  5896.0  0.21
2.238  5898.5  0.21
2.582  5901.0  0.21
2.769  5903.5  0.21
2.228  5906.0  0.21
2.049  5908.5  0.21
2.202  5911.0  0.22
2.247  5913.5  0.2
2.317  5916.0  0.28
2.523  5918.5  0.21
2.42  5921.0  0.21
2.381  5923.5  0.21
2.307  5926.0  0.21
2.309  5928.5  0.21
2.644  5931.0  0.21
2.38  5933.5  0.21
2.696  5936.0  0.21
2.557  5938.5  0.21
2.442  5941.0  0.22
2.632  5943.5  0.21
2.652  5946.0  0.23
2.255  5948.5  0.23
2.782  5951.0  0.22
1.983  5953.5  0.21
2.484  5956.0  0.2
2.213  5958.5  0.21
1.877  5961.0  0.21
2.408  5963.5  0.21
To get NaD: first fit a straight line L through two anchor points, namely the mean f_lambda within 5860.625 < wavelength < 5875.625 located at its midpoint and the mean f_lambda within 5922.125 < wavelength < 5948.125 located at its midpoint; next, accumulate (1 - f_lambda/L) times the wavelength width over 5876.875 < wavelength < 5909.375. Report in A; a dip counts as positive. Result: 3.7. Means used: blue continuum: 2.5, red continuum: 2.49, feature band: 2.21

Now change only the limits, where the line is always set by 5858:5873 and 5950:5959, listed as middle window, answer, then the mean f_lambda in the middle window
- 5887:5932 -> 2.8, 2.22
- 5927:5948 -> -1.4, 2.53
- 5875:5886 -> -0.7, 2.52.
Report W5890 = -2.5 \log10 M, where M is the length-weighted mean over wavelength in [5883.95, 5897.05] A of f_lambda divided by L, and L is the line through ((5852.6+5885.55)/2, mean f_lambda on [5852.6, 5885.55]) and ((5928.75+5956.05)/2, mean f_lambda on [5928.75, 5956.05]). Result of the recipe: 0.28 mag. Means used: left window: 2.43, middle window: 1.88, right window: 2.49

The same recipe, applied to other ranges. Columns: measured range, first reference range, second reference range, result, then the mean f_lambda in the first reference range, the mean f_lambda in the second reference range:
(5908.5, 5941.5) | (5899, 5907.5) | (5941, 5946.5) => 0.063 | 2.49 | 2.6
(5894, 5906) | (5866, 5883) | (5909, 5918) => 0.023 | 2.57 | 2.26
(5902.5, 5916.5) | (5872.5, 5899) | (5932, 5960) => 0.009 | 2.22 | 2.46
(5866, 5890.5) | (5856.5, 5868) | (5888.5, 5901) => -0.177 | 2.21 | 1.9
